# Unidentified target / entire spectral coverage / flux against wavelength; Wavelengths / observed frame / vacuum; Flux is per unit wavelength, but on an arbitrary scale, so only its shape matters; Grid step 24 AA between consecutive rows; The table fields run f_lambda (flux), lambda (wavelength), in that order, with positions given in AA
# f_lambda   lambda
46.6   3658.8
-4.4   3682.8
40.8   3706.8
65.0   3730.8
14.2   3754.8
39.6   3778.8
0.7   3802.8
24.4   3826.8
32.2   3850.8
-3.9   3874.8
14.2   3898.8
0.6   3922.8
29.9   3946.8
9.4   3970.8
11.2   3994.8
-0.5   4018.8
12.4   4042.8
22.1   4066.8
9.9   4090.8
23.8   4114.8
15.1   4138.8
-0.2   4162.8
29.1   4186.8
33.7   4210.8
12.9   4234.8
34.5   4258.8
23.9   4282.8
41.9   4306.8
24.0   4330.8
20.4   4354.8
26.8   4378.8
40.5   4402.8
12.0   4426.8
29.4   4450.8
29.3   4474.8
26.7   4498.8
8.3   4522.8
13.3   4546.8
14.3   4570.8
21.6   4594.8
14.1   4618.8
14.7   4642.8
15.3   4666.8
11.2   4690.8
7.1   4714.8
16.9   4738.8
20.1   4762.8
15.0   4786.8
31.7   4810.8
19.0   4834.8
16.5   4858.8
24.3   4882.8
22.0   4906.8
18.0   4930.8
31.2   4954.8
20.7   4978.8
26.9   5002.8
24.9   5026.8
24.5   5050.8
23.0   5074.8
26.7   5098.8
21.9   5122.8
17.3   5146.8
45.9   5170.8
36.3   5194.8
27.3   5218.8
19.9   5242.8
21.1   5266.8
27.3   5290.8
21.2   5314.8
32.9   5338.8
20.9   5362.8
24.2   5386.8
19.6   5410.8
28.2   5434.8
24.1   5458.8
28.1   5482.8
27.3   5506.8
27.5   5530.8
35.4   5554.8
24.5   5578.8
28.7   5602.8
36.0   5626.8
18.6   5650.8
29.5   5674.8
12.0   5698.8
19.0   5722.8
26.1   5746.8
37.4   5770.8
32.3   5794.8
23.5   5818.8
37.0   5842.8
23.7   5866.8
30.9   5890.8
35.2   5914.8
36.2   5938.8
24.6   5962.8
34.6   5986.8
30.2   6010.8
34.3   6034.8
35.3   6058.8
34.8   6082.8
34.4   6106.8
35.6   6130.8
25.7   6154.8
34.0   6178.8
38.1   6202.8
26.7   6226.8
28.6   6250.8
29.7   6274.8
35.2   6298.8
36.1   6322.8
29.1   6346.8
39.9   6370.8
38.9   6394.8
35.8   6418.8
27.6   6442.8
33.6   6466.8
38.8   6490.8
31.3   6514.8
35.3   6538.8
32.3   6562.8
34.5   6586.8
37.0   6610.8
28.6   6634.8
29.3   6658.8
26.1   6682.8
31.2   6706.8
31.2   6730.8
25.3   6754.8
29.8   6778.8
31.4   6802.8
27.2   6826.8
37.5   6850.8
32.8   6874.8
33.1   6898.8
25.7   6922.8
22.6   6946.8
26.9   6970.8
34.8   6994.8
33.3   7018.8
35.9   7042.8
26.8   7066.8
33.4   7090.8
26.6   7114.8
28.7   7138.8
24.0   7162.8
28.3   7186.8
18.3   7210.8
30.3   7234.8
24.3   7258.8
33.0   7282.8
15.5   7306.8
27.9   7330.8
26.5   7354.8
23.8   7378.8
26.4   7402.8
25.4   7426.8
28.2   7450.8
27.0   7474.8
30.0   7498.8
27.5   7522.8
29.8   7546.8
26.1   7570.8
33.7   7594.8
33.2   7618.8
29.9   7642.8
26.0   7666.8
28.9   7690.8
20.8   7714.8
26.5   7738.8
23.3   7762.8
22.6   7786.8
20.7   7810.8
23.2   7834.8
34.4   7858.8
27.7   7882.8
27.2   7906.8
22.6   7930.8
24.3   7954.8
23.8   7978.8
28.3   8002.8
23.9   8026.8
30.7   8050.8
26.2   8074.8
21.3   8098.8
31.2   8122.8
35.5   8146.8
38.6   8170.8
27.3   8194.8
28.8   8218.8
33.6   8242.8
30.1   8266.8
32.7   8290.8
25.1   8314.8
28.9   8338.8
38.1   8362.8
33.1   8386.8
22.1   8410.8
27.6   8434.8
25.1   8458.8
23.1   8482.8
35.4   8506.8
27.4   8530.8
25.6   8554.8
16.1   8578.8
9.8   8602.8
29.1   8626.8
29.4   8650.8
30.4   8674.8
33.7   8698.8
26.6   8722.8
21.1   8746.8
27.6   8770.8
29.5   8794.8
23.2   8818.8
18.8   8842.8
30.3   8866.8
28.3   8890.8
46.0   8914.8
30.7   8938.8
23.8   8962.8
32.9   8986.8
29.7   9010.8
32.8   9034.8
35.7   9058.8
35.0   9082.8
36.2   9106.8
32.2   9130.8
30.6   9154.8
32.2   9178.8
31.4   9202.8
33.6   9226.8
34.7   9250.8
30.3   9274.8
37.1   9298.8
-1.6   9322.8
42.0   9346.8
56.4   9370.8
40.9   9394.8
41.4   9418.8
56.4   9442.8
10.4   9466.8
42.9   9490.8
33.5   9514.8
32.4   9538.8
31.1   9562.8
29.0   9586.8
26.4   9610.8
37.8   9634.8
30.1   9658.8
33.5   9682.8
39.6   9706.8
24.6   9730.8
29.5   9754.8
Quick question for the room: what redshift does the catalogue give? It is 0.997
